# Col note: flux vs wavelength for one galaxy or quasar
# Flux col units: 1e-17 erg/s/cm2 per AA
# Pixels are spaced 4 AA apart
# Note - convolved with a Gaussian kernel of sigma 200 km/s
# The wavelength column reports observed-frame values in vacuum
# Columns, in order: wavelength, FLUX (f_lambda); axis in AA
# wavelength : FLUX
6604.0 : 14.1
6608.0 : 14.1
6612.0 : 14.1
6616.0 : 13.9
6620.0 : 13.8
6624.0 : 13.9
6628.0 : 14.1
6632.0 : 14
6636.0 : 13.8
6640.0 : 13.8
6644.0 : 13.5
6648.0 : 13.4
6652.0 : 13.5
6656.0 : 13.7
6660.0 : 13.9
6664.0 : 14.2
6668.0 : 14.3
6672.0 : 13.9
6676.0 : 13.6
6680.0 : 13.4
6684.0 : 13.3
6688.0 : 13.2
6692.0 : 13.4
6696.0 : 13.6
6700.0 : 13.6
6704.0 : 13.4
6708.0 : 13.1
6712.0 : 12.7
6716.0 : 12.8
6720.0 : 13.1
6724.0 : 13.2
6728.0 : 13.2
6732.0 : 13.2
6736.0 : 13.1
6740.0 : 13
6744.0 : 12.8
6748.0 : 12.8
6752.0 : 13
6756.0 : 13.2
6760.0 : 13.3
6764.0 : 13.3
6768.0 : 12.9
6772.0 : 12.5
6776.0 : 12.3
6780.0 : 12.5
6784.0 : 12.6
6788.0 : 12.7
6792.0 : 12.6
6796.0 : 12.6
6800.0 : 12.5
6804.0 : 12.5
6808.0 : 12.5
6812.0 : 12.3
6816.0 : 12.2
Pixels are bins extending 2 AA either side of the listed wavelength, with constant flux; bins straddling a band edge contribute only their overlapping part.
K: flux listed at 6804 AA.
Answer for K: 12.5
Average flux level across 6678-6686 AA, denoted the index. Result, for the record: 13.4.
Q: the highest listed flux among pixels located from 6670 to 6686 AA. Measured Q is 13.9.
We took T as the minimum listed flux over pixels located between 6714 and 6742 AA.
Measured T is 12.8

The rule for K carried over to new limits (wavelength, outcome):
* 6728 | 13.2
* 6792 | 12.6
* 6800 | 12.5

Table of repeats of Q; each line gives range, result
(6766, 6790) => 12.9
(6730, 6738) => 13.2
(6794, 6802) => 12.6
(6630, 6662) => 14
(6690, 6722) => 13.6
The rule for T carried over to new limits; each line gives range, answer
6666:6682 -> 13.4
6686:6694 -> 13.2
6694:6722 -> 12.7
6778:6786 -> 12.5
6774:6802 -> 12.3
